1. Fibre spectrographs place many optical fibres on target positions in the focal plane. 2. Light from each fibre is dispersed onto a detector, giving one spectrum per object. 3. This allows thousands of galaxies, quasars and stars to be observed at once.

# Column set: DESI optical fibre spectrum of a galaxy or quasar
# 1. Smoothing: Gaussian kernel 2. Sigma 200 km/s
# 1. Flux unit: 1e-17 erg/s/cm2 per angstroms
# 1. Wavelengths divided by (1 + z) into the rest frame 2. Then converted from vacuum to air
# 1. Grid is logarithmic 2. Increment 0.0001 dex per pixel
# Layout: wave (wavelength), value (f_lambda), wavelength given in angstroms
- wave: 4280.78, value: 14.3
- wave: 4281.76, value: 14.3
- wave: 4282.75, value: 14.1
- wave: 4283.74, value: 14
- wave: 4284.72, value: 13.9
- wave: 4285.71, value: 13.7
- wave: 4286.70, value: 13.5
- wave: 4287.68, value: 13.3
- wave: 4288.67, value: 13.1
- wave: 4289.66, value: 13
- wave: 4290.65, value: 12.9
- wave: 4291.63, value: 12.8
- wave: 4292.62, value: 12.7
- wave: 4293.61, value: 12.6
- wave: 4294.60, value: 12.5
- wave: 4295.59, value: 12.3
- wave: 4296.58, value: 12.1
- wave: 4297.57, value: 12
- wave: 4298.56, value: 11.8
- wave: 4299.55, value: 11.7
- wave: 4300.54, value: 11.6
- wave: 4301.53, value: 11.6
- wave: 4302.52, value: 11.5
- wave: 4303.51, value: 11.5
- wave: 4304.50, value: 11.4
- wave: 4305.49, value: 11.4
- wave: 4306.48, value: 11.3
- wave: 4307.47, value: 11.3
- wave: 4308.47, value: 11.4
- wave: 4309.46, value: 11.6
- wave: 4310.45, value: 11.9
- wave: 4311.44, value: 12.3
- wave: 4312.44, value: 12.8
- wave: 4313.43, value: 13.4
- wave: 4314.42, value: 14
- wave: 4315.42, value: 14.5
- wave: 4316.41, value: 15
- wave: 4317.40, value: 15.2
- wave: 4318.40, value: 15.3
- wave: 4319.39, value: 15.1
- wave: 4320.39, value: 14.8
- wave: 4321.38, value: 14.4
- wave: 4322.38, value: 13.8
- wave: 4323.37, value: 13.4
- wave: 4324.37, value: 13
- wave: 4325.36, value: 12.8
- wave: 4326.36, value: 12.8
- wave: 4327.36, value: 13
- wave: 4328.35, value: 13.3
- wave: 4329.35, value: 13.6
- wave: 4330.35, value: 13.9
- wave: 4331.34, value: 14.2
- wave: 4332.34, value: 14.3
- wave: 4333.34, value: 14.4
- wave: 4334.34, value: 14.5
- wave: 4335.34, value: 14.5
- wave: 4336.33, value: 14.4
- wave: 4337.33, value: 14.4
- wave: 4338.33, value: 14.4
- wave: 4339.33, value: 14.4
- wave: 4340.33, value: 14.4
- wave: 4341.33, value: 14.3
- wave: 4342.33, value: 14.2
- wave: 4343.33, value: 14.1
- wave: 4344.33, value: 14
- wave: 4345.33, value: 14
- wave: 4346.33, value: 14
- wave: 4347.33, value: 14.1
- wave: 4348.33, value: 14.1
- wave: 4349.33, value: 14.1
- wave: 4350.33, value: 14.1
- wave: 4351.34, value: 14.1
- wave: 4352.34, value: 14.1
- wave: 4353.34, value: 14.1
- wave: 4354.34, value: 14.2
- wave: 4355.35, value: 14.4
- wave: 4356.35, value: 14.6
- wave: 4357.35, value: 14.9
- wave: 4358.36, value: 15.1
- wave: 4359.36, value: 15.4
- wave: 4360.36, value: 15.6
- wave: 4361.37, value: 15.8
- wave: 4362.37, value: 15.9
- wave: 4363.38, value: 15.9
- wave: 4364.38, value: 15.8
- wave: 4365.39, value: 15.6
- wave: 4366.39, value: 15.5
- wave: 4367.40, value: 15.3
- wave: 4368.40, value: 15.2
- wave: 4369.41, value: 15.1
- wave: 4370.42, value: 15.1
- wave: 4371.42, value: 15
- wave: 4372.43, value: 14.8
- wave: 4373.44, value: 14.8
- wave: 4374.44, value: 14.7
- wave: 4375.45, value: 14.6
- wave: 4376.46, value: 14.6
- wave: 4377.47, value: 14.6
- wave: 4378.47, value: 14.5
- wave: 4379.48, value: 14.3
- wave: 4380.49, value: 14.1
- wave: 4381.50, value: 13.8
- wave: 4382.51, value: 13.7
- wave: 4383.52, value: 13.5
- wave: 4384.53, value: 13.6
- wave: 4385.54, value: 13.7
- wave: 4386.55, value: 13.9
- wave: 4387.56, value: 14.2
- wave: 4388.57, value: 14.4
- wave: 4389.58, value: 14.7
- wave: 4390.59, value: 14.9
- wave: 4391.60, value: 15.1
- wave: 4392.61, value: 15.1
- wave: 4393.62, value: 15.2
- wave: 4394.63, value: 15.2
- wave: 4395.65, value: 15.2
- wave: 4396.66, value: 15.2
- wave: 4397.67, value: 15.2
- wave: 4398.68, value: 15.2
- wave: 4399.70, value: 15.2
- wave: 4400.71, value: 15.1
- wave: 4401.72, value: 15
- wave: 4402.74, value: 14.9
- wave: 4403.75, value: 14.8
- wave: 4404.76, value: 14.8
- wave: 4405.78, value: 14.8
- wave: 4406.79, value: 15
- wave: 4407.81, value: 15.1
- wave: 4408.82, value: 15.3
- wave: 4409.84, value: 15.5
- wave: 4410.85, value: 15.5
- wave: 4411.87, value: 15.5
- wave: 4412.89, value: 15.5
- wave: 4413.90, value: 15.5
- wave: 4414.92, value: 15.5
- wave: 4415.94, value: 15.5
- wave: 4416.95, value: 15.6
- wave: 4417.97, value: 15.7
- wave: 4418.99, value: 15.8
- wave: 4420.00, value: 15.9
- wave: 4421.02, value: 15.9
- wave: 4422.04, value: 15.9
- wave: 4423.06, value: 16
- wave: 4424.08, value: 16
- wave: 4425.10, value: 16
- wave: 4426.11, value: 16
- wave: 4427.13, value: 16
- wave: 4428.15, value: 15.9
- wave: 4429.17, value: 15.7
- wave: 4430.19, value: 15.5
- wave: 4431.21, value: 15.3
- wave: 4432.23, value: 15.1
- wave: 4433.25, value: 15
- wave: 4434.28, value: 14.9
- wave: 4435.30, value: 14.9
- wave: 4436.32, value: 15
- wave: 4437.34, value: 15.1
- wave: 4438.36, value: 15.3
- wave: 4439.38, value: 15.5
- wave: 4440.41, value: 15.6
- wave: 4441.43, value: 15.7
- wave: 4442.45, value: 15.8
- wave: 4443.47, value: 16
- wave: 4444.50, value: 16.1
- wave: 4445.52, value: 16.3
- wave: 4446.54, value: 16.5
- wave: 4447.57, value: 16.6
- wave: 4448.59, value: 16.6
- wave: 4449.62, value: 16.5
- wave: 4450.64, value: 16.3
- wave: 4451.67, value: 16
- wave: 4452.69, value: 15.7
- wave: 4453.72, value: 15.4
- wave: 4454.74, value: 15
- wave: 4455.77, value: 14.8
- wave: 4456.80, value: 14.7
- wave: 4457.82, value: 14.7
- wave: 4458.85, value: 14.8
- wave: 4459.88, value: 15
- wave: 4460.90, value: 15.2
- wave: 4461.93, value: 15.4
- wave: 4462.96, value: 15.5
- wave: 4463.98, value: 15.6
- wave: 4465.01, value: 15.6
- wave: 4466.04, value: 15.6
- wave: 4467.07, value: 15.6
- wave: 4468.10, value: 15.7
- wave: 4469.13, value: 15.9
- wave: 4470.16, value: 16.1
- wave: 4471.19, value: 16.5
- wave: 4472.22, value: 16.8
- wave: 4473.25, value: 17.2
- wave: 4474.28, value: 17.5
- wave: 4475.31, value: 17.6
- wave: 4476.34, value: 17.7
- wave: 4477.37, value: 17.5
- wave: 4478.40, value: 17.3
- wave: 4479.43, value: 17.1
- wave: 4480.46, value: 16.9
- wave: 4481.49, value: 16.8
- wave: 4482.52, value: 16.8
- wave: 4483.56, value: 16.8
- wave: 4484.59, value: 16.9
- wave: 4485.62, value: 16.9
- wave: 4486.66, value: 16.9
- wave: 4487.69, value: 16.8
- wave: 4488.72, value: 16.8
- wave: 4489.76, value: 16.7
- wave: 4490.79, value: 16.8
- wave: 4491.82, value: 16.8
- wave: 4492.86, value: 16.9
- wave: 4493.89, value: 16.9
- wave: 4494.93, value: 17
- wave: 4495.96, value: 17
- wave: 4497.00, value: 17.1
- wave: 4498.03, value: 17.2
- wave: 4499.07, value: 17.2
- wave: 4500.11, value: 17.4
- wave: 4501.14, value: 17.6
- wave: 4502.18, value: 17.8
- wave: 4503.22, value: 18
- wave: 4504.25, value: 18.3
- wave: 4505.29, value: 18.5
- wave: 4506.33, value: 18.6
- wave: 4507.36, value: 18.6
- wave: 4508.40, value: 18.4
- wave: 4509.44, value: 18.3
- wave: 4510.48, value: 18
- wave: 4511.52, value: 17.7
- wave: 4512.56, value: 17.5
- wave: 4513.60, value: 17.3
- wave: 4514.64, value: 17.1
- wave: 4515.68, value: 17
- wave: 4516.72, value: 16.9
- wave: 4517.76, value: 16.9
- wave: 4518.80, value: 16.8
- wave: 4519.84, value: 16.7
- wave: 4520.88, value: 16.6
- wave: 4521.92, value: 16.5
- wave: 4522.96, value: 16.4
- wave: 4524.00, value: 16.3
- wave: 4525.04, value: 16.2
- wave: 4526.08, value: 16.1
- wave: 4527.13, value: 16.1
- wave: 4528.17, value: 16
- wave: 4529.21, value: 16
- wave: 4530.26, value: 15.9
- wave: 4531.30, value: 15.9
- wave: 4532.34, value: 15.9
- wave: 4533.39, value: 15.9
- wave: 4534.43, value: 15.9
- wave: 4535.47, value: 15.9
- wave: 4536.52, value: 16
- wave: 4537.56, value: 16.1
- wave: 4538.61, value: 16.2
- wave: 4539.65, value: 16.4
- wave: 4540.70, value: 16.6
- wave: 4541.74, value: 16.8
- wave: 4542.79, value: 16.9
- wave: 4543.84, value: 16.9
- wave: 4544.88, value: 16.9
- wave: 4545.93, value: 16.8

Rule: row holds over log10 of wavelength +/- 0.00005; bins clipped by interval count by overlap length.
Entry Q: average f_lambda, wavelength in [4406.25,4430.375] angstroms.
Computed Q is 15.7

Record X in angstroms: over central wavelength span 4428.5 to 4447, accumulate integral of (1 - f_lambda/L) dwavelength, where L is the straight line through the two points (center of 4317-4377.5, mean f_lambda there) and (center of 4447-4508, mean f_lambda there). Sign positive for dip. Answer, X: 0.5 angstroms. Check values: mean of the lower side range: 14.5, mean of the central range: 15.5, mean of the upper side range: 16.6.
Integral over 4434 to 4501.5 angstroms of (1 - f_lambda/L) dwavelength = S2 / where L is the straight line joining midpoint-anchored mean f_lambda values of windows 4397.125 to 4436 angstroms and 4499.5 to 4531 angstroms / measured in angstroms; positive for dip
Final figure 0.3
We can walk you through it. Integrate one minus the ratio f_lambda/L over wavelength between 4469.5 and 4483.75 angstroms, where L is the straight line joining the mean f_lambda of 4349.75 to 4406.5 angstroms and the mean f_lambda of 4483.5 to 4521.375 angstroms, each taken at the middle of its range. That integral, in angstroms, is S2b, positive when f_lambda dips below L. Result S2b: -0.2 angstroms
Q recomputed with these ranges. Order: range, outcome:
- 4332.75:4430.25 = 14.9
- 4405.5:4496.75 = 16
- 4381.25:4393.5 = 14.3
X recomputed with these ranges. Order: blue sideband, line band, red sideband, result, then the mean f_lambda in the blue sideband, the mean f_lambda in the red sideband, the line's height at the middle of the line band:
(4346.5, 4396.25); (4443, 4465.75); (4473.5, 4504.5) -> 1.1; 14.7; 17.2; 16.4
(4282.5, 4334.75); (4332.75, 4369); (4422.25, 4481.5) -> -2.0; 13.1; 15.9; 13.9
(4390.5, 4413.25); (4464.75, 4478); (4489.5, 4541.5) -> -0.3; 15.1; 16.9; 16.2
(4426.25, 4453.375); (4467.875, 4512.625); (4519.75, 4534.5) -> -3.6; 15.7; 16.2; 16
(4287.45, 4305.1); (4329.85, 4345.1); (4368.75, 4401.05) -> -1.1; 12.2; 14.6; 13.3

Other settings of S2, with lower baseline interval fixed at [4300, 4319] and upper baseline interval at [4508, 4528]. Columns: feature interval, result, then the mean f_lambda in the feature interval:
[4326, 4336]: -0.63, 13.9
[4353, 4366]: -1.47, 15.2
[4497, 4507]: -0.72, 17.8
